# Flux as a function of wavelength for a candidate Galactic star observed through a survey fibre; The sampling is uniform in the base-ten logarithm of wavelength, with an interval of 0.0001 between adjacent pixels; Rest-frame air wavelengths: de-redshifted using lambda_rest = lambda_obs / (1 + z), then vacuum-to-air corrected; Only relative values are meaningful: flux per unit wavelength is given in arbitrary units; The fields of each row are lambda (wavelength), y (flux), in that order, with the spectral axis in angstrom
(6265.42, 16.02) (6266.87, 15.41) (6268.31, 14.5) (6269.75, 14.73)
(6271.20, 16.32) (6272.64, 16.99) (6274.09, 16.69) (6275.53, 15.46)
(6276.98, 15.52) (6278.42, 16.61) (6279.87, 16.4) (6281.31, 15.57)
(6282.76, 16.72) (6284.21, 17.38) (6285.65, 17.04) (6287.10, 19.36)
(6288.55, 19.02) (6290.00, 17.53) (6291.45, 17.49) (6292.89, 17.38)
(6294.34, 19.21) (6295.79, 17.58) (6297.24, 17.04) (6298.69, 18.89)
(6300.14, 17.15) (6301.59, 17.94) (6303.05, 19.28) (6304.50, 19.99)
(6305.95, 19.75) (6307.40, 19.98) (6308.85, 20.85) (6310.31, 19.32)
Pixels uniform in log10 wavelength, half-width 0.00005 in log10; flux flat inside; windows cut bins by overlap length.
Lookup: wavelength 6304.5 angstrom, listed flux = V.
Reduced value 19.99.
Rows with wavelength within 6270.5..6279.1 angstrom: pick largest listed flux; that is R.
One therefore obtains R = 16.99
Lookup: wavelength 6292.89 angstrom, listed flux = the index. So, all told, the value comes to 17.38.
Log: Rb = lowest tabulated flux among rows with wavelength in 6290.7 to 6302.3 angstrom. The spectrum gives 17.04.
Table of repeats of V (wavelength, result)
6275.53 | 15.46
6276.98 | 15.52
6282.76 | 16.72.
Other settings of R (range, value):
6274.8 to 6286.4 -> 17.38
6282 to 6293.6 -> 19.36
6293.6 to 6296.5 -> 19.21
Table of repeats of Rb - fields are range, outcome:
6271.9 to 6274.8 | 16.69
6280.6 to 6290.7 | 15.57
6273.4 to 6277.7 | 15.46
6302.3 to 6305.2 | 19.28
